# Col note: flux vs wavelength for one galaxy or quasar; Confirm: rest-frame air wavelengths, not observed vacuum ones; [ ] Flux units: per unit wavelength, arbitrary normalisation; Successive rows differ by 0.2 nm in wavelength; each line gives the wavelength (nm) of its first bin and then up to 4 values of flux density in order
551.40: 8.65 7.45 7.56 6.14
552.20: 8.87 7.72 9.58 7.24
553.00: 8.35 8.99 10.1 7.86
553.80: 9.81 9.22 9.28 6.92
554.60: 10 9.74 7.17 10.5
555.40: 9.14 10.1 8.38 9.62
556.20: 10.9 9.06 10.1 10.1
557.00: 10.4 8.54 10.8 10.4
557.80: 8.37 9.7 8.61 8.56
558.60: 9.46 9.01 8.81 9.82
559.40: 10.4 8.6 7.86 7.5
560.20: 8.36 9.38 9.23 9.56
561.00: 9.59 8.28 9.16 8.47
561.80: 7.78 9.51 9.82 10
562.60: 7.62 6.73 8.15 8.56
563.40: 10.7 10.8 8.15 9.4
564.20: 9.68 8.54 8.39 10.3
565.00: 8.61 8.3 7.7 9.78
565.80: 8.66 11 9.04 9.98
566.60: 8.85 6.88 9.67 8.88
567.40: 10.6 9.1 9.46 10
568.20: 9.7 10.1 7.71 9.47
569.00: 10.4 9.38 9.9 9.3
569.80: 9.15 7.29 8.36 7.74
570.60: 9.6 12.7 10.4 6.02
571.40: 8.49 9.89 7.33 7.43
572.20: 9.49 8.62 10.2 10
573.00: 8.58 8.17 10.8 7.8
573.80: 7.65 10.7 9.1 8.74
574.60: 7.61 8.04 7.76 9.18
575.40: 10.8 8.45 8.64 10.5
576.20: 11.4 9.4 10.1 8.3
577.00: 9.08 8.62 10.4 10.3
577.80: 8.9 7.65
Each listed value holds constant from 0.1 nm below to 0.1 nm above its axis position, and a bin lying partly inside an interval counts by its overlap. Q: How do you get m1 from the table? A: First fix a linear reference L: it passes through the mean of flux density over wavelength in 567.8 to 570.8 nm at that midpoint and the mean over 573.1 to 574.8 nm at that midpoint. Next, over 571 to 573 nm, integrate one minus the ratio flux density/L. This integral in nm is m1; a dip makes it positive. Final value 0.06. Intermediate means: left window 9.28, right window 8.78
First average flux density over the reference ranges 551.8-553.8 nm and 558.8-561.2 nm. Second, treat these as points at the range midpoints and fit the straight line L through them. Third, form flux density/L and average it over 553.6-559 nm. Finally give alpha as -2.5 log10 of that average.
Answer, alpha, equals -0.083 mag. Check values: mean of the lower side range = 8.35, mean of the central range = 9.34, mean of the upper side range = 8.98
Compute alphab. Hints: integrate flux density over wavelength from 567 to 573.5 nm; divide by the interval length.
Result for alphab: 9.2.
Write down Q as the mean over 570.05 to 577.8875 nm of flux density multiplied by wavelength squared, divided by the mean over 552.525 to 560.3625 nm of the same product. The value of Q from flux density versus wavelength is 1.06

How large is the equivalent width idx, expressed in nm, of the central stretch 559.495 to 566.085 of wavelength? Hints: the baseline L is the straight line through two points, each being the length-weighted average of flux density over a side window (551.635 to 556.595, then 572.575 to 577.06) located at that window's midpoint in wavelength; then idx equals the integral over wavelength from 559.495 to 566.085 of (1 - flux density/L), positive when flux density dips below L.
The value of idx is 0.050 nm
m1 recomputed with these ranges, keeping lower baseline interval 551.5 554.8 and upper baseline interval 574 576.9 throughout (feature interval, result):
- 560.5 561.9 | -0.02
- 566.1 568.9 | -0.09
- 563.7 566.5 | -0.08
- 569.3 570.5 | 0.05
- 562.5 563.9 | 0.02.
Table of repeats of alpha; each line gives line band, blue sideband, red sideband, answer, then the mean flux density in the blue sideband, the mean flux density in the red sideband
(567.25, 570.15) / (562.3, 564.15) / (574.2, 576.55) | -0.040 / 8.92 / 9.16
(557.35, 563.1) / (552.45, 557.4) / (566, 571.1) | 0.042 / 9.23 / 9.38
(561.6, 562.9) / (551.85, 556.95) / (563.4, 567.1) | 0.065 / 9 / 9.14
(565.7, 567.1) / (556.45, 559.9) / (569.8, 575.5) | -0.007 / 9.38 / 8.88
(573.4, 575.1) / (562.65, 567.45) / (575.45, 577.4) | 0.100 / 9.03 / 9.48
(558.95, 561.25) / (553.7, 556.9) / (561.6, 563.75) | 0.014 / 9.38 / 8.92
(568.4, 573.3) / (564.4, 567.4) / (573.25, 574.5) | 0.008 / 9.04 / 9.09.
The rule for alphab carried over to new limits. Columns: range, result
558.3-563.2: 8.81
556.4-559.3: 9.46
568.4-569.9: 9.38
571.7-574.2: 8.91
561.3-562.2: 8.85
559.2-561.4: 8.93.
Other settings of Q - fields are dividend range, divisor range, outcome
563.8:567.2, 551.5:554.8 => 1.11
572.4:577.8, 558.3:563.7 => 1.08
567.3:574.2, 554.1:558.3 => 1.02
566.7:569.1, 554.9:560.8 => 1.04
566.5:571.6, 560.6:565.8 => 1.05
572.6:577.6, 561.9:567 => 1.06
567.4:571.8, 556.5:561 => 1.04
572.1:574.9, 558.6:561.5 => 1.05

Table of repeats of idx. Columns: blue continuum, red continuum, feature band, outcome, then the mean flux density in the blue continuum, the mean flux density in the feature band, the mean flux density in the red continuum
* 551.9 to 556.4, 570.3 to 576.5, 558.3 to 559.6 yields -0.05 nm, 8.9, 9.29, 9.07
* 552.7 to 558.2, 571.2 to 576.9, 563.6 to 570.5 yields -0.02 nm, 9.28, 9.13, 8.99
